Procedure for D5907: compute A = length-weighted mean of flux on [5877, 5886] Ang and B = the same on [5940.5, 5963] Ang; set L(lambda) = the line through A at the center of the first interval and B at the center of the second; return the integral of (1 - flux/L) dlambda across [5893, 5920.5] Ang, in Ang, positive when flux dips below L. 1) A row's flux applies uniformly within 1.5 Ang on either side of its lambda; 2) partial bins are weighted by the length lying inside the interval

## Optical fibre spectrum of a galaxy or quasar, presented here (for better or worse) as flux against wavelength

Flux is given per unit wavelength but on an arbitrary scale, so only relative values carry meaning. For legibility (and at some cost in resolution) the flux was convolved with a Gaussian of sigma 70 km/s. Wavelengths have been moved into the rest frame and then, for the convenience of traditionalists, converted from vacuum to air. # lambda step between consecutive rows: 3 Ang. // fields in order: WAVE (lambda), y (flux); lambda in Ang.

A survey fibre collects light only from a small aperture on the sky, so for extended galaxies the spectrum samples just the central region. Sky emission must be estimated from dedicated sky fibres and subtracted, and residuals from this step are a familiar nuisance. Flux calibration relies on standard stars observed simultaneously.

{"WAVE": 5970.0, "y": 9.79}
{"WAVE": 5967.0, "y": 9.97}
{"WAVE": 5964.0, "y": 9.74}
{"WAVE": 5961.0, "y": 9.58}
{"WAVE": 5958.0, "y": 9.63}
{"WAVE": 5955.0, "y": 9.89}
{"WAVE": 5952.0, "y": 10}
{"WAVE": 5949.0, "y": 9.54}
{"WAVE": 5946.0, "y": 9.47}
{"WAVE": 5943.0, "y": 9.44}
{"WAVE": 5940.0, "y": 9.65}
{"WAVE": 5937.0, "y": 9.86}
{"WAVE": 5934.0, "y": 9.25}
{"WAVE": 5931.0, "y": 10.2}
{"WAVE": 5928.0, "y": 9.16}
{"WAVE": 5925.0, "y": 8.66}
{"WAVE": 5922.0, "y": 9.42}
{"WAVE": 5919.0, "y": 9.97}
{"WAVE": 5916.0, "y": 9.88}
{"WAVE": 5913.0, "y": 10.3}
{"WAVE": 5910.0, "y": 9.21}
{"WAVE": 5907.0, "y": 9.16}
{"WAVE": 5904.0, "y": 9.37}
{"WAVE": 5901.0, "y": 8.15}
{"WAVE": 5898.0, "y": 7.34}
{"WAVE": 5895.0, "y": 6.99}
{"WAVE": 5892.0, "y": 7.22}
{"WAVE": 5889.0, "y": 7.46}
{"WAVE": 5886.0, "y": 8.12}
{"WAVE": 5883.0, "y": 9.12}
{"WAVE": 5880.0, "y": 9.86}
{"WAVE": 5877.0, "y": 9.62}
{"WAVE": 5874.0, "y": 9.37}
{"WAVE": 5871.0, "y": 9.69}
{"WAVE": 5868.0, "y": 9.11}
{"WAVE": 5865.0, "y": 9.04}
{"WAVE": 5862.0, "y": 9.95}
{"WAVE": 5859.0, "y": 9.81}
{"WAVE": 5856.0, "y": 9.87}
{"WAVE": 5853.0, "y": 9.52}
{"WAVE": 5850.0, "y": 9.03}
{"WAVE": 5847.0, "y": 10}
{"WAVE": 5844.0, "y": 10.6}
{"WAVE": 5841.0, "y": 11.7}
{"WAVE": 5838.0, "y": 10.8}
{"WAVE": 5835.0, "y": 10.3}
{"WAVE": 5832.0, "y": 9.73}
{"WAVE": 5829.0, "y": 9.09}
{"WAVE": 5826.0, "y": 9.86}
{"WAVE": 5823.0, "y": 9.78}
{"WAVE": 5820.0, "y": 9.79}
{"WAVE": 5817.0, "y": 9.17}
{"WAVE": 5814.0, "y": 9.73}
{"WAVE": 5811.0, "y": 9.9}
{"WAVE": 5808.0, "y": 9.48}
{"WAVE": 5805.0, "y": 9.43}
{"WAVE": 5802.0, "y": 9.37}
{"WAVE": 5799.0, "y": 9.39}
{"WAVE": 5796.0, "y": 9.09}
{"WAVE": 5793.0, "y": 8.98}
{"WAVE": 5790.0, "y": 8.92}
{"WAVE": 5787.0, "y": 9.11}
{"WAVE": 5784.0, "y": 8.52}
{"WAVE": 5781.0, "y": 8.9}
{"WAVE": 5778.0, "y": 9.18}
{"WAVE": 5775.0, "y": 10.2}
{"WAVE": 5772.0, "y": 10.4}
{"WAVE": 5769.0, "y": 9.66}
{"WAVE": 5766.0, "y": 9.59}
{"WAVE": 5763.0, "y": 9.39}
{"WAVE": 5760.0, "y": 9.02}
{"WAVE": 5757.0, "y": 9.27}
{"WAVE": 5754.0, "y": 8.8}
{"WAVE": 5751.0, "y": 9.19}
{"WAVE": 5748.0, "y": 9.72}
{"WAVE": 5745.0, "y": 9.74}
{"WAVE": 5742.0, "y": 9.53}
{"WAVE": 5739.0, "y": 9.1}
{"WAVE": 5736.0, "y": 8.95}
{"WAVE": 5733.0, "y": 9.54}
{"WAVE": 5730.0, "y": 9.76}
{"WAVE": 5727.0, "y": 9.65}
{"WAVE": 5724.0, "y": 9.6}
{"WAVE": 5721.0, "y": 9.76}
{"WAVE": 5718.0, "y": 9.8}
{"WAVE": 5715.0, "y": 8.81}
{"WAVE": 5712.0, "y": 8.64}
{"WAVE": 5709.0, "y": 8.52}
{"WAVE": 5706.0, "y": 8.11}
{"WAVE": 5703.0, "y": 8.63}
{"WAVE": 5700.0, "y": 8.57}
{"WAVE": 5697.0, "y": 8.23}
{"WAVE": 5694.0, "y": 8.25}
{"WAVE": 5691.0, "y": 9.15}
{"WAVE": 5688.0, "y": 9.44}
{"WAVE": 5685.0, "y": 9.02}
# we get 1.5 Ang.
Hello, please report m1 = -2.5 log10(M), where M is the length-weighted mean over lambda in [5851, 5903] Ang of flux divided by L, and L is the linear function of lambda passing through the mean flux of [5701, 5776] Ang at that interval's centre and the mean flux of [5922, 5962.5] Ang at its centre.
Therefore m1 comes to 0.08 mag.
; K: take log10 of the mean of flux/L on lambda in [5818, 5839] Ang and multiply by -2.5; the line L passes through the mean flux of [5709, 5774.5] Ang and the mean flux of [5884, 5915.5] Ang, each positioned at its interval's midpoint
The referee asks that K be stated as -0.12 mag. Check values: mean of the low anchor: 9.42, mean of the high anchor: 8.39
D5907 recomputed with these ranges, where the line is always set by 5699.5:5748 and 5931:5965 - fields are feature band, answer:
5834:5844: -1.6 Ang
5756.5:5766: 0.0 Ang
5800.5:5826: -0.6 Ang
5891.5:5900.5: 2.1 Ang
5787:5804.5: 0.3 Ang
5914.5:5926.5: 0.2 Ang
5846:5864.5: -0.4 Ang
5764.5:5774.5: -0.7 Ang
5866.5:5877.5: 0.1 Ang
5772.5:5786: 0.0 Ang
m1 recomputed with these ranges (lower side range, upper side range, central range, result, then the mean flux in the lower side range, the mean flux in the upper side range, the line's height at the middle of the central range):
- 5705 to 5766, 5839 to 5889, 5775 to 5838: 0.00 mag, 9.26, 9.6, 9.45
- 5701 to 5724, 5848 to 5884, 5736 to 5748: -0.04 mag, 8.93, 9.51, 9.05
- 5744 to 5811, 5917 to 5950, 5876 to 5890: 0.07 mag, 9.34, 9.52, 9.46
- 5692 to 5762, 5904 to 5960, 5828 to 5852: -0.09 mag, 9.1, 9.59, 9.37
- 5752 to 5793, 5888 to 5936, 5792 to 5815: -0.03 mag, 9.29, 8.88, 9.2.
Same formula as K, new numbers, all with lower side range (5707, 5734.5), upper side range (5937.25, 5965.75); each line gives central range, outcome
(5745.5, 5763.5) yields 0.014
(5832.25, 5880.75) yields -0.041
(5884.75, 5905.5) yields 0.223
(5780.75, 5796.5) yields 0.061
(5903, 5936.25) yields 0.012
